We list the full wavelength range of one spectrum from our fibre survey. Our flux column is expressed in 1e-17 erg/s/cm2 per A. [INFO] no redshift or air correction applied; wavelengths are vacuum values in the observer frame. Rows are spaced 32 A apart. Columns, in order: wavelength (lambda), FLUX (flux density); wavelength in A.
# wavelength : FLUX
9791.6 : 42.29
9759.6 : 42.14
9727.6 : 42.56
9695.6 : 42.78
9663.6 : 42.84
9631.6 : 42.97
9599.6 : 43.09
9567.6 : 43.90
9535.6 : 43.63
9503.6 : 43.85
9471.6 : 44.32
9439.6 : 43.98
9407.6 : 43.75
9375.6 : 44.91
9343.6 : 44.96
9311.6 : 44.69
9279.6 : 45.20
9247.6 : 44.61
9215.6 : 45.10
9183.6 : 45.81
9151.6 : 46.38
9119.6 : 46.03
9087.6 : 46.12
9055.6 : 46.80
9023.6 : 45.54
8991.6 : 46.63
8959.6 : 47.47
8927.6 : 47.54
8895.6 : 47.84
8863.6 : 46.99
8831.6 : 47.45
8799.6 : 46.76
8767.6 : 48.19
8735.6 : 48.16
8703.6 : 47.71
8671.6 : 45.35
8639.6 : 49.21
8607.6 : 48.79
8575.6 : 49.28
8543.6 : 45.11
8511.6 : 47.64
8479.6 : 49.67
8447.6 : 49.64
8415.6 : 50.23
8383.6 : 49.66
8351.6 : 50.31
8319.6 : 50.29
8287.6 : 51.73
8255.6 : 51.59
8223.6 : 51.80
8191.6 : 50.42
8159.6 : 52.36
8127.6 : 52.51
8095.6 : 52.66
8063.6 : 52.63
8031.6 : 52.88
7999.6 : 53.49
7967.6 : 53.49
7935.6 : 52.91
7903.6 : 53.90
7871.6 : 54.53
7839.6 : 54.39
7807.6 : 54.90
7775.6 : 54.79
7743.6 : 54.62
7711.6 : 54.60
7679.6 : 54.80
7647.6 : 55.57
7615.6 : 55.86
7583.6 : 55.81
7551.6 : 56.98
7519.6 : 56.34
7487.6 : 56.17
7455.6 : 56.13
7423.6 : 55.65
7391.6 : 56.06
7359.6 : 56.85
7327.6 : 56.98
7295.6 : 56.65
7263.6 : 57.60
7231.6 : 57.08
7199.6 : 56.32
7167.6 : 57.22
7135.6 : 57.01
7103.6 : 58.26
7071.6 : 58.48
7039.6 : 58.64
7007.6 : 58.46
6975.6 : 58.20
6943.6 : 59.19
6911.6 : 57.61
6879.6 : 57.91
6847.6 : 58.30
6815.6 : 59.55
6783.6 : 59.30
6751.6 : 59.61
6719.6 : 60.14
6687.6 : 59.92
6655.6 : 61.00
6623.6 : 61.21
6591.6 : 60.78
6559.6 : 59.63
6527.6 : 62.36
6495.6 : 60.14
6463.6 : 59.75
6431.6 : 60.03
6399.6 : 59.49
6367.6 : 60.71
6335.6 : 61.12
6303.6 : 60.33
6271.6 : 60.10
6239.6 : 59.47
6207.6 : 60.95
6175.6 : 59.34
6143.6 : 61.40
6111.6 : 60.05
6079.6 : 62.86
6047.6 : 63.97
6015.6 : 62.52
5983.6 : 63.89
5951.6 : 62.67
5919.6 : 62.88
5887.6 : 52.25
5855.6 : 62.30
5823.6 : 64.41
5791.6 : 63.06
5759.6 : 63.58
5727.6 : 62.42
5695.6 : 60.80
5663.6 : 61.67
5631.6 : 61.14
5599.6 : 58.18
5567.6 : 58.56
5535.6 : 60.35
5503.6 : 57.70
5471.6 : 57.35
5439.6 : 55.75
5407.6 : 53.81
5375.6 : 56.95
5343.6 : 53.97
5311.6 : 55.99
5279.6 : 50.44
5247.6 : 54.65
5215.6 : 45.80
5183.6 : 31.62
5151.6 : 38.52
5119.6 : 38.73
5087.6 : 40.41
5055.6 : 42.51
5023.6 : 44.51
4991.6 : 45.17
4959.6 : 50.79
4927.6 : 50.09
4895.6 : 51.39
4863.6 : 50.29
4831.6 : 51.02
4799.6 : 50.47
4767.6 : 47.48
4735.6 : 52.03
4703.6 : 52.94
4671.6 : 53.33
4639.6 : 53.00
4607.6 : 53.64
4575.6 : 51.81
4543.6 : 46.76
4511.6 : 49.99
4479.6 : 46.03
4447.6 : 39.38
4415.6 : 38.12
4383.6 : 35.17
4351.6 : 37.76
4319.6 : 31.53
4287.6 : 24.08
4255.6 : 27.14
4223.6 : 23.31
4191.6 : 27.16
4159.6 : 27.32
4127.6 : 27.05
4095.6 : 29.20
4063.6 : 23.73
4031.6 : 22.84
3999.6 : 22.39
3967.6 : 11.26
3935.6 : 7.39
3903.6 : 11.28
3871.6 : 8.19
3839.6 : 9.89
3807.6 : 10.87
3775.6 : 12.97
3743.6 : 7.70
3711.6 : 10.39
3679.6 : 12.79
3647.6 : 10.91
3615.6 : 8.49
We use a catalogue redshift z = 0.000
